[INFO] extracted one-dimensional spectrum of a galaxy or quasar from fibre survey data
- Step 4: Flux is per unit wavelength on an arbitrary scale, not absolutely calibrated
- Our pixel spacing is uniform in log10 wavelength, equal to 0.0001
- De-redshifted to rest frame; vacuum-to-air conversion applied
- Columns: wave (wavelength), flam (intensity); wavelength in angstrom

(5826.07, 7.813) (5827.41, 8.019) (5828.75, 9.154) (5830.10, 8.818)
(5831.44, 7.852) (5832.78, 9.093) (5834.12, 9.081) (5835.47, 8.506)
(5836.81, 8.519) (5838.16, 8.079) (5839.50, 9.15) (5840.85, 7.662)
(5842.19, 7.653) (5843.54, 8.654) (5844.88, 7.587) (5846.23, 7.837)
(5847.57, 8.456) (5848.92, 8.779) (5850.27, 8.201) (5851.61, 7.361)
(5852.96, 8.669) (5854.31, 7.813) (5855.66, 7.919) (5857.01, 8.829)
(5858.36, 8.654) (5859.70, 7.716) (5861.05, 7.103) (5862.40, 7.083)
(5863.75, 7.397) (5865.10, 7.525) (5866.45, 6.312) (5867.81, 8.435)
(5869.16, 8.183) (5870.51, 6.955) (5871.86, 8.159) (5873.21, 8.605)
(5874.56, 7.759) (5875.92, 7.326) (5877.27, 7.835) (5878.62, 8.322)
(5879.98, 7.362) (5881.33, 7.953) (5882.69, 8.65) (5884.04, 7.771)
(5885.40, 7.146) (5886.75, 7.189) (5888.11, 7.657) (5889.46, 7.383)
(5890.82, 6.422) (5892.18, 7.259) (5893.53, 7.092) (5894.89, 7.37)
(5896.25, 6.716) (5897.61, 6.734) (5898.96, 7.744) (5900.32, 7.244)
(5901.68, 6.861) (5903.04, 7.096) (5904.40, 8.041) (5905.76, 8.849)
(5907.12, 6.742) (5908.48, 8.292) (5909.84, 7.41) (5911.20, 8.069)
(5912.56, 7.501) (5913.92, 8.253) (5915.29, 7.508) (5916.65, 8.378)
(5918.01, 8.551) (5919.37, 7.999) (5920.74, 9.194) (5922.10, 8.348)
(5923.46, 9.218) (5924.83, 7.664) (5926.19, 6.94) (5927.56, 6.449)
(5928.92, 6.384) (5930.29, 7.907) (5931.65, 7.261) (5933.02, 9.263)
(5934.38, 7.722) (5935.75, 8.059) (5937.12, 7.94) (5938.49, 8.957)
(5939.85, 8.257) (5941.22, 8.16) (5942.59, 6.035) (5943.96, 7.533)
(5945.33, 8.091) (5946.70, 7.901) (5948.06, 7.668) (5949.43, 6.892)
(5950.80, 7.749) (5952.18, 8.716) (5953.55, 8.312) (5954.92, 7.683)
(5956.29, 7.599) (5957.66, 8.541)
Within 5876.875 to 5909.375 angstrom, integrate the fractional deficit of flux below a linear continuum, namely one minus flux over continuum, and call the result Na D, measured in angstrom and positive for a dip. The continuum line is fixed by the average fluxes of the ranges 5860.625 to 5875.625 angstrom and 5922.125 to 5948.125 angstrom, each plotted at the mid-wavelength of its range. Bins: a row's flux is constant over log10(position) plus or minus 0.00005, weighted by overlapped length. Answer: 0.7 angstrom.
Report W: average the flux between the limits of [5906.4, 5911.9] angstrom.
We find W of 7.64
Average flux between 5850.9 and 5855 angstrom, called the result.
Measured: 7.95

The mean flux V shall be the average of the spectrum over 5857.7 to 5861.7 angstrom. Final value 7.84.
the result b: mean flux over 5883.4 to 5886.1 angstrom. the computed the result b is 7.45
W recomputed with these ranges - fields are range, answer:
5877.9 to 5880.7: 7.85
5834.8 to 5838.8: 8.37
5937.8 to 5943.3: 7.85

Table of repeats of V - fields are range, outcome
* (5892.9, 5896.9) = 7.05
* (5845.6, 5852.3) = 8.14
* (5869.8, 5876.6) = 7.77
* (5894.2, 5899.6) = 7.14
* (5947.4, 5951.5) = 7.42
